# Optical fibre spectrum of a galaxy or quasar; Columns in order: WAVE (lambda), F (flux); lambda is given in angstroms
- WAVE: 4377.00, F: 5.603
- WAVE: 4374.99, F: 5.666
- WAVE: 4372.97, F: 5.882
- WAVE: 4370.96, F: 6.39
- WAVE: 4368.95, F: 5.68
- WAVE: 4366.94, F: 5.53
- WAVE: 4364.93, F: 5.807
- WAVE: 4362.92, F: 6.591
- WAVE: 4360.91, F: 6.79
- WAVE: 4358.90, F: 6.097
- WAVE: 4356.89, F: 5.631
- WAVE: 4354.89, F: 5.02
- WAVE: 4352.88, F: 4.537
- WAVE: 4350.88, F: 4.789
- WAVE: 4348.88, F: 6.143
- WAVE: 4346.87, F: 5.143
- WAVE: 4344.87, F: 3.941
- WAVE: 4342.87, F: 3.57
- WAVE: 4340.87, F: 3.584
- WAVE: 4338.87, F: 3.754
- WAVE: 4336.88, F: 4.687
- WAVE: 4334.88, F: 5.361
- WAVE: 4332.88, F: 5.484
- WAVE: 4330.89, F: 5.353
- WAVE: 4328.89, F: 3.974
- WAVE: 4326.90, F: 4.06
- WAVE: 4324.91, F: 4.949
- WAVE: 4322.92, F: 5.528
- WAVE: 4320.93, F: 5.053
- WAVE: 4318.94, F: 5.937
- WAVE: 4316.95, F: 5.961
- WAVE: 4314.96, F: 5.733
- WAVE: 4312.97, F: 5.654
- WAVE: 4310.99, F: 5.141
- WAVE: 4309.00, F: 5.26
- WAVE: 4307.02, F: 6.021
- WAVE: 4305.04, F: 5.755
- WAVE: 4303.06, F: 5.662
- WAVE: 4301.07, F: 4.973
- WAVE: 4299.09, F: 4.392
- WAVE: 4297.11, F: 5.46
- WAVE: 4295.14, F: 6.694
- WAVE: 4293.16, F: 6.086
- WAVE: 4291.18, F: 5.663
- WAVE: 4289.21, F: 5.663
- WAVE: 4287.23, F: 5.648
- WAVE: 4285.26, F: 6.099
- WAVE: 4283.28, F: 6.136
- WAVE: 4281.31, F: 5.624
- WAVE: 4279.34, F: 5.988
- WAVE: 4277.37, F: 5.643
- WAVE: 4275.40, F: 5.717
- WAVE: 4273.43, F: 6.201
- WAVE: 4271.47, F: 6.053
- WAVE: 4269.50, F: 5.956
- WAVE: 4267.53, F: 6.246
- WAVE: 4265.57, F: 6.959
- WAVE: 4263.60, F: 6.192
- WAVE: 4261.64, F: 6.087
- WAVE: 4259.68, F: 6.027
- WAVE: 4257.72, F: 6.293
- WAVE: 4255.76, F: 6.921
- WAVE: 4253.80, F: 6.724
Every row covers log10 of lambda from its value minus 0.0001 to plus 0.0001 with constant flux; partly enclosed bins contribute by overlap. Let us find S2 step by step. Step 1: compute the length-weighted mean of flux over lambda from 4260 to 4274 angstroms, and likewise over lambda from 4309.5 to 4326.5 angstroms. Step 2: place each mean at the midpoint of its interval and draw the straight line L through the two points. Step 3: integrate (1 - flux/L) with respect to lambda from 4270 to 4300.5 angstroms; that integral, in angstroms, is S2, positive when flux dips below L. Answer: 0.8 angstroms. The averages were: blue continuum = 6.23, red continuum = 5.44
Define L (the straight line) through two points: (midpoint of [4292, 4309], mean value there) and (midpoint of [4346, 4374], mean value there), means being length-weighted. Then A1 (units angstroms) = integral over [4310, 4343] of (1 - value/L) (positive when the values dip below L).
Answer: 4.0 angstroms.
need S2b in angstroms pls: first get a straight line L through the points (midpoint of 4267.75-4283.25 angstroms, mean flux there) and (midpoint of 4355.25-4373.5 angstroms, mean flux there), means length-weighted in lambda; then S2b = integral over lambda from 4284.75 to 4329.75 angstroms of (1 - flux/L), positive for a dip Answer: 3.8 angstroms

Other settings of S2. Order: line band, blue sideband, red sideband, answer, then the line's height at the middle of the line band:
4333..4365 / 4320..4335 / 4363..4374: 2.3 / 5.46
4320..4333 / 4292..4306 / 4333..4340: 0.1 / 4.93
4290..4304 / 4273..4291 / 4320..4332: -0.2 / 5.49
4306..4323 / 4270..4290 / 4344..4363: 0.2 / 5.67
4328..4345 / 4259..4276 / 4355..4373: 4.5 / 6.05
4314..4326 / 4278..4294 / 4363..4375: 0.7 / 5.87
